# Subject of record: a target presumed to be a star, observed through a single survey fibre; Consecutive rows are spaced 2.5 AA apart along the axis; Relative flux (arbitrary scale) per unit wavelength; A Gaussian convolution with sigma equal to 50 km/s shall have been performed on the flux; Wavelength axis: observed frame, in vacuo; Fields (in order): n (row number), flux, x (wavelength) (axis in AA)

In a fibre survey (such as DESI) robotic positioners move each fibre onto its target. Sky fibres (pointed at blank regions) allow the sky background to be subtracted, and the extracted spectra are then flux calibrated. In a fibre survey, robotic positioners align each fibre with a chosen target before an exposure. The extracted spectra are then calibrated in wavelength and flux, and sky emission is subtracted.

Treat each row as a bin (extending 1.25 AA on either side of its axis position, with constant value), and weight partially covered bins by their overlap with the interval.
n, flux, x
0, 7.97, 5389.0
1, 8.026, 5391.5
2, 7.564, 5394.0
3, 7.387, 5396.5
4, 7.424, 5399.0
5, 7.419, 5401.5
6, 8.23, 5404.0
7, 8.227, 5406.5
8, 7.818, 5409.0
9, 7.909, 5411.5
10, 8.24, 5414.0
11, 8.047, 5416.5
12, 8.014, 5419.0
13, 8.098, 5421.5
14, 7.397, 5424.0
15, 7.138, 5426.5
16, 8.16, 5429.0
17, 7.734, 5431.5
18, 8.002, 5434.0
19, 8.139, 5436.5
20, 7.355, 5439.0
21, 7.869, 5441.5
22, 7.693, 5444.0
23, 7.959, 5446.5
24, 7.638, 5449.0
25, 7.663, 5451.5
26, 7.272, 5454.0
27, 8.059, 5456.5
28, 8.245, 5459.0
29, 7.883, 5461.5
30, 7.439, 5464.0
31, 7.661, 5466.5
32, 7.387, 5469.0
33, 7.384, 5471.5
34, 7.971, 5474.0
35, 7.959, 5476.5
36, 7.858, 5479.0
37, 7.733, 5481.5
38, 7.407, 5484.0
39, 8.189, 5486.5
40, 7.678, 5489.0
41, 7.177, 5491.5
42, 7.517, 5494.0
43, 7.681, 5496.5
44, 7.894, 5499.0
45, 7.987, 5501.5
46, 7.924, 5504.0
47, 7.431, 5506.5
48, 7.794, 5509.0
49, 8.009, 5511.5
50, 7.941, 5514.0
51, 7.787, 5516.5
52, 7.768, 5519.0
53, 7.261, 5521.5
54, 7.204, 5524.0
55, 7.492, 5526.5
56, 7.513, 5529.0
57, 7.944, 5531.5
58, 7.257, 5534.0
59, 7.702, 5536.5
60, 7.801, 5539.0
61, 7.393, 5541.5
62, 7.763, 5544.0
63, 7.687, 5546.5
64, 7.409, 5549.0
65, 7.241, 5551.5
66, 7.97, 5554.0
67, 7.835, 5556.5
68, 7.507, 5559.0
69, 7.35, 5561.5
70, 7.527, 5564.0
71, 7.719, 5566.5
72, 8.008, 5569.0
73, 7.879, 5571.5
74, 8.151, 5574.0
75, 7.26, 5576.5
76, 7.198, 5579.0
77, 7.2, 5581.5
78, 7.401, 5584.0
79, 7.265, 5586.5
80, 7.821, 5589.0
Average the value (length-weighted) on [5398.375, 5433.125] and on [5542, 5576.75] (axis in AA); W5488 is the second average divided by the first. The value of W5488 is 0.98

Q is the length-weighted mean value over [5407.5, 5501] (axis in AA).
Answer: 7.77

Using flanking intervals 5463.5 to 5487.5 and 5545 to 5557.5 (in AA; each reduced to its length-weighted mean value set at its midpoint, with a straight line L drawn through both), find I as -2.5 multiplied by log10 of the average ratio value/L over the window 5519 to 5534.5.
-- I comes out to 0.02 mag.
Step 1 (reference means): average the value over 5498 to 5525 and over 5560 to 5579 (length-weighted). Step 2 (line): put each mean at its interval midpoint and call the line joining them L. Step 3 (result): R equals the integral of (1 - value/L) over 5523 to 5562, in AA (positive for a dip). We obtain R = 0.6 AA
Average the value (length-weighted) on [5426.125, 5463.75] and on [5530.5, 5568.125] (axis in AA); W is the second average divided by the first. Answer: 1.0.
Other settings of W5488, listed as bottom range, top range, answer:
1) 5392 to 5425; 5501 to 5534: 0.98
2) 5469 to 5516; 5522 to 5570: 0.98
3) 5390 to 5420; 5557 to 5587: 0.96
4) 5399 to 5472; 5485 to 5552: 0.98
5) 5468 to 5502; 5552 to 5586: 0.99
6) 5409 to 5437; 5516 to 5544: 0.96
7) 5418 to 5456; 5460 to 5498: 0.99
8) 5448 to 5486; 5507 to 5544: 0.99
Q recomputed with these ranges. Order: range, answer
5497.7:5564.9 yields 7.64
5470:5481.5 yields 7.78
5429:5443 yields 7.85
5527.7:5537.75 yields 7.6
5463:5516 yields 7.72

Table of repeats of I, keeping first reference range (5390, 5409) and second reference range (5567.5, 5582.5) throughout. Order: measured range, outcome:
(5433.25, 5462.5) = -0.01 mag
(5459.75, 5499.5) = 0.00 mag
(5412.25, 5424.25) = -0.04 mag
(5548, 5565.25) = 0.01 mag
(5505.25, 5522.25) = -0.01 mag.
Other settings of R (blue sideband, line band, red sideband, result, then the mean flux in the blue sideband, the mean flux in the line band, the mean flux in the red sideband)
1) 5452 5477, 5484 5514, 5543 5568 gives -0.3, 7.72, 7.75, 7.6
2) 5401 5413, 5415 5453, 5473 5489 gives 0.6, 7.96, 7.79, 7.84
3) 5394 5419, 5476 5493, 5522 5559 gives 0.0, 7.85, 7.7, 7.58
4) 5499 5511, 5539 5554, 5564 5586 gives 0.2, 7.81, 7.56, 7.59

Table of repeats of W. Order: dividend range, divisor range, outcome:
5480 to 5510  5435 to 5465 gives 0.99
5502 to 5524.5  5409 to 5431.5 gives 0.98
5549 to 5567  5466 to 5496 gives 0.99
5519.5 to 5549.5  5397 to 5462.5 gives 0.96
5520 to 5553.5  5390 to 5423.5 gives 0.96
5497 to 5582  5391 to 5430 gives 0.98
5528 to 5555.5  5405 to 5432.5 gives 0.96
